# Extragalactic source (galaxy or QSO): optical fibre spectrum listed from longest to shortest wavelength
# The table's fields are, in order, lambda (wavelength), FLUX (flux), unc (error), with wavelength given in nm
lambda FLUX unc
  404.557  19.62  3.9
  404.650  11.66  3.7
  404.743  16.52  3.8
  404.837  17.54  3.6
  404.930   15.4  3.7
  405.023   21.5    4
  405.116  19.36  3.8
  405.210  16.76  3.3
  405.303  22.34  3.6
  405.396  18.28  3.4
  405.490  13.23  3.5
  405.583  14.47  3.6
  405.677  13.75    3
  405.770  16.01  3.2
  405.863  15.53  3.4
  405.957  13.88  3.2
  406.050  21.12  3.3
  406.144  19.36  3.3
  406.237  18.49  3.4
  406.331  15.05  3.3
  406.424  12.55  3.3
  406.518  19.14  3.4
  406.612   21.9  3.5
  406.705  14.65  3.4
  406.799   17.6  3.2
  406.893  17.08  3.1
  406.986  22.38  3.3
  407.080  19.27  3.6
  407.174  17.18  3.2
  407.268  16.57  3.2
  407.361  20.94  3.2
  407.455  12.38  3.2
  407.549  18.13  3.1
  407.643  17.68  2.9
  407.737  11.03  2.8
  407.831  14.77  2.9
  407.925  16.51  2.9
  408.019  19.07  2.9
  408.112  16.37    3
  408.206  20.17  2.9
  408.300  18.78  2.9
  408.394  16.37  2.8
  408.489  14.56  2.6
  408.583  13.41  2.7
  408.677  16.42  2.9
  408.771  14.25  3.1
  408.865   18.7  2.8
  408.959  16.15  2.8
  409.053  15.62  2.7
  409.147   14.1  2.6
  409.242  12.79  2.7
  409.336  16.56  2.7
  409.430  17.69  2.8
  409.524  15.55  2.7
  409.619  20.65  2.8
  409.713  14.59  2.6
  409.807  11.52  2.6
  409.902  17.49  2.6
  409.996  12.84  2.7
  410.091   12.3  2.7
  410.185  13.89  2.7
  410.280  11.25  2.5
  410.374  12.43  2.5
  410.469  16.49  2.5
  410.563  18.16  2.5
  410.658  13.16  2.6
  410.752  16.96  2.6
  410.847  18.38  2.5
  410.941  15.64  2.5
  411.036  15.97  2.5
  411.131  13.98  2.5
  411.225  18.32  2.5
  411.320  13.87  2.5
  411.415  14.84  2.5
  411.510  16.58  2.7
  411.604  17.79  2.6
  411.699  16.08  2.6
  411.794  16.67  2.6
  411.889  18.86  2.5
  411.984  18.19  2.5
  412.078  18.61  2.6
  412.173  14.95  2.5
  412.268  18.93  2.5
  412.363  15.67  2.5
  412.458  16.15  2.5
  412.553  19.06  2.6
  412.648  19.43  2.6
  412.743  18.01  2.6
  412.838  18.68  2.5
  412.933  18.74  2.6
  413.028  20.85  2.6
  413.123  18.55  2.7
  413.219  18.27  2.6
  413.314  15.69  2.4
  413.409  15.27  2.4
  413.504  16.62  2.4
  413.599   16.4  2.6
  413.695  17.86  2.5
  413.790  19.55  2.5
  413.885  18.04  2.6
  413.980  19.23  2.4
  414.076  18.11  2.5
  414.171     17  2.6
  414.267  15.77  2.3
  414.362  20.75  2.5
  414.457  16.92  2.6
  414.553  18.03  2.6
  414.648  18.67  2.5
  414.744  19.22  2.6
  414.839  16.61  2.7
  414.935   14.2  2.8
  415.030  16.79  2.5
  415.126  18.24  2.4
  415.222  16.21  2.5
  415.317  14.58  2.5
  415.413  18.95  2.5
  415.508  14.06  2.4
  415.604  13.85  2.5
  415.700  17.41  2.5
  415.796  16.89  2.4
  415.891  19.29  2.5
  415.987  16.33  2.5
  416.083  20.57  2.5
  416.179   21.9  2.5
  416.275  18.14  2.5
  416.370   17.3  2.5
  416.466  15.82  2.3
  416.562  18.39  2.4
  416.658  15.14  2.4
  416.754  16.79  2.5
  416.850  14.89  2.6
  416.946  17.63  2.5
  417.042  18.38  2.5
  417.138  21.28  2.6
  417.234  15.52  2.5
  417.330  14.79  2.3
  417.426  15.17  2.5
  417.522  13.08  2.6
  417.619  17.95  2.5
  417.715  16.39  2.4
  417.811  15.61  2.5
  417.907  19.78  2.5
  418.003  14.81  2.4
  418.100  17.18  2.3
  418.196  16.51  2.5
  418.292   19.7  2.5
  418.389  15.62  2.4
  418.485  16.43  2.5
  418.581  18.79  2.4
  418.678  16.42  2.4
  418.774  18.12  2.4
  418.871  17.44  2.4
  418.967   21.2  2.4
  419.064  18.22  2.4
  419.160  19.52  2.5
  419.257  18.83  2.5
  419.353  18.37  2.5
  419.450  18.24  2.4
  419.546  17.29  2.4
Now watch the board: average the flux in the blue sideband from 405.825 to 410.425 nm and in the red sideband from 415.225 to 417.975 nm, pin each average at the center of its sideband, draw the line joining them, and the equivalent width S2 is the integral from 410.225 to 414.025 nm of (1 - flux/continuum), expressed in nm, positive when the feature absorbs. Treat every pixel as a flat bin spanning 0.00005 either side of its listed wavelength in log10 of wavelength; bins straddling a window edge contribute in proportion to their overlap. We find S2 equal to -0.080 nm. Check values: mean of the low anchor 16.3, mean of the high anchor 17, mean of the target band 17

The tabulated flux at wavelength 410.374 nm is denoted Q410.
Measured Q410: 12.43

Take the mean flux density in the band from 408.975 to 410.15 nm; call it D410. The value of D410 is 15.2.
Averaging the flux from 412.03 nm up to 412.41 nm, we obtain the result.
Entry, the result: 17.1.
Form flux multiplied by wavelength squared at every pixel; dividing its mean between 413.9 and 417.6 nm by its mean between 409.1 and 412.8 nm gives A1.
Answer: 1.10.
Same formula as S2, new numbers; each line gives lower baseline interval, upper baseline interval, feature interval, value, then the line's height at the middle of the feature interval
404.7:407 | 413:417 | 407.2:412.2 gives 0.40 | 17.3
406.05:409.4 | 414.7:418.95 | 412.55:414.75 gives -0.15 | 17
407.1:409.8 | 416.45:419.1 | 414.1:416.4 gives -0.08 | 16.8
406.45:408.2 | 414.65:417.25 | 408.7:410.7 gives 0.26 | 17.3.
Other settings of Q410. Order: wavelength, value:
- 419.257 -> 18.83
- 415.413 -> 18.95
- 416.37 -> 17.3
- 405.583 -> 14.47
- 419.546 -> 17.29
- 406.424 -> 12.55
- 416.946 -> 17.63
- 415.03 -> 16.79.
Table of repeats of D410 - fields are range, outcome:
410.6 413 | 17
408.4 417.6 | 16.7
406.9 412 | 16.1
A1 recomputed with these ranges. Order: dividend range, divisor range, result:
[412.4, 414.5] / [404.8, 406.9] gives 1.08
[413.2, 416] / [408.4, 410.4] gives 1.18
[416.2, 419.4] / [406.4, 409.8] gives 1.09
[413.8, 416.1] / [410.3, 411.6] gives 1.12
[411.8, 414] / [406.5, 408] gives 1.06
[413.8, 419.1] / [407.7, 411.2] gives 1.15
